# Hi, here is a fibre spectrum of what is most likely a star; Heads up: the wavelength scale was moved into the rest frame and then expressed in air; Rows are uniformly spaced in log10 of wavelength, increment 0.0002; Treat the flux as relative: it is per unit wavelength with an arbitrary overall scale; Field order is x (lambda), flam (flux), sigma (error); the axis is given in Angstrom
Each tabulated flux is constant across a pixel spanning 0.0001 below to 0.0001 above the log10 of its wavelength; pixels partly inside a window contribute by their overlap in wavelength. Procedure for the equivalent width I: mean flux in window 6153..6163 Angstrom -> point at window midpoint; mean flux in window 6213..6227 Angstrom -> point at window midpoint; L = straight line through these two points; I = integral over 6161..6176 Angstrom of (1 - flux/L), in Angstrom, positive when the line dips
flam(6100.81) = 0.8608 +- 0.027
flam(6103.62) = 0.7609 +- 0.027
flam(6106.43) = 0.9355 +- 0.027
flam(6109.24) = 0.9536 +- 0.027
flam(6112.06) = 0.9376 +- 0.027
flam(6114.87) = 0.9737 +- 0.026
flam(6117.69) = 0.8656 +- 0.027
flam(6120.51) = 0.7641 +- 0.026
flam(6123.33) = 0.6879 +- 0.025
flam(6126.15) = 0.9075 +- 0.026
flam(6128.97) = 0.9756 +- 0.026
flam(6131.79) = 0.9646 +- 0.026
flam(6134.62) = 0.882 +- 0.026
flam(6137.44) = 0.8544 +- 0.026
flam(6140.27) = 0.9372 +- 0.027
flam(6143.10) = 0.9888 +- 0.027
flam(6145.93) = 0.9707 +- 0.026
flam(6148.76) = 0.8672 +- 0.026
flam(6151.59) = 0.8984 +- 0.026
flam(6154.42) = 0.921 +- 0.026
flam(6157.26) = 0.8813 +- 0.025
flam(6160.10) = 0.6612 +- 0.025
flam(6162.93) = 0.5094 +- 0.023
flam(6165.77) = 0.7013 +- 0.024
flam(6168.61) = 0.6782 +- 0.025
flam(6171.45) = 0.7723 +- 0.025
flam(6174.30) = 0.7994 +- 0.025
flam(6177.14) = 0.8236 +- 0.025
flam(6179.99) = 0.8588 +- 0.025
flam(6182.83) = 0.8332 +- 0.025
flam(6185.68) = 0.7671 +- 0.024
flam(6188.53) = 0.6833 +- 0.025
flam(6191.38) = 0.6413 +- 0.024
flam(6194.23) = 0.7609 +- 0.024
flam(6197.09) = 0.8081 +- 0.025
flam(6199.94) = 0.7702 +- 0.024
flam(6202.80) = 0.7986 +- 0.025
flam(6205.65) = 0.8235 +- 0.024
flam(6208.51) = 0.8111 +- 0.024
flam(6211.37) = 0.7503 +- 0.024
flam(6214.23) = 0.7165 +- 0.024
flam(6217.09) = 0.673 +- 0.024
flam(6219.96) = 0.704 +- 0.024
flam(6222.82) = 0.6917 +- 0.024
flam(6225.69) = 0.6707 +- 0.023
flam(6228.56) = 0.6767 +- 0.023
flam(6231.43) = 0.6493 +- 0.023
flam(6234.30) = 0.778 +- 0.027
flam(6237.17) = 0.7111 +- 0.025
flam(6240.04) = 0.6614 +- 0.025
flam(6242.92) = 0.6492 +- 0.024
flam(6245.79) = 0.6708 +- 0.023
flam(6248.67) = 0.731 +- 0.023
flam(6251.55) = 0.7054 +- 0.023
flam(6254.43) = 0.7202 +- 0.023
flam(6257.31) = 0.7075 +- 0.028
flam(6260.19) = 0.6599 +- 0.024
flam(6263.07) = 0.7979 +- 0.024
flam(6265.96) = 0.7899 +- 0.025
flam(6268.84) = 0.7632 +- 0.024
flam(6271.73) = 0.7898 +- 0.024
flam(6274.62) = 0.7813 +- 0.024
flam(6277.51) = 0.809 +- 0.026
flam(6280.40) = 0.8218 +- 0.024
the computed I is 1.31 Angstrom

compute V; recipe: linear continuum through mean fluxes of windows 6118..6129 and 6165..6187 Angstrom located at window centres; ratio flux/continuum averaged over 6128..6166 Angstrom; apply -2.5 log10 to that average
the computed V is -0.08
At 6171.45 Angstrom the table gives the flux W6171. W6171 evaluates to 0.7723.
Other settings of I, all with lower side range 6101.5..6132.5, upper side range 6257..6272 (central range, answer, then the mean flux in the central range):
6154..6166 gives 1.7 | 0.722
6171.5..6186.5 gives 0.2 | 0.814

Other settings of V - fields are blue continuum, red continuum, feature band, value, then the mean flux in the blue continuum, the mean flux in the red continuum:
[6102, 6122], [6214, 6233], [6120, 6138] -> -0.02 mag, 0.883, 0.681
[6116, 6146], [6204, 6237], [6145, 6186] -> 0.04 mag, 0.888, 0.722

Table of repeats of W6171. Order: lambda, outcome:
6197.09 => 0.8081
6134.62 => 0.882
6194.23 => 0.7609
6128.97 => 0.9756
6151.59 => 0.8984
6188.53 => 0.6833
